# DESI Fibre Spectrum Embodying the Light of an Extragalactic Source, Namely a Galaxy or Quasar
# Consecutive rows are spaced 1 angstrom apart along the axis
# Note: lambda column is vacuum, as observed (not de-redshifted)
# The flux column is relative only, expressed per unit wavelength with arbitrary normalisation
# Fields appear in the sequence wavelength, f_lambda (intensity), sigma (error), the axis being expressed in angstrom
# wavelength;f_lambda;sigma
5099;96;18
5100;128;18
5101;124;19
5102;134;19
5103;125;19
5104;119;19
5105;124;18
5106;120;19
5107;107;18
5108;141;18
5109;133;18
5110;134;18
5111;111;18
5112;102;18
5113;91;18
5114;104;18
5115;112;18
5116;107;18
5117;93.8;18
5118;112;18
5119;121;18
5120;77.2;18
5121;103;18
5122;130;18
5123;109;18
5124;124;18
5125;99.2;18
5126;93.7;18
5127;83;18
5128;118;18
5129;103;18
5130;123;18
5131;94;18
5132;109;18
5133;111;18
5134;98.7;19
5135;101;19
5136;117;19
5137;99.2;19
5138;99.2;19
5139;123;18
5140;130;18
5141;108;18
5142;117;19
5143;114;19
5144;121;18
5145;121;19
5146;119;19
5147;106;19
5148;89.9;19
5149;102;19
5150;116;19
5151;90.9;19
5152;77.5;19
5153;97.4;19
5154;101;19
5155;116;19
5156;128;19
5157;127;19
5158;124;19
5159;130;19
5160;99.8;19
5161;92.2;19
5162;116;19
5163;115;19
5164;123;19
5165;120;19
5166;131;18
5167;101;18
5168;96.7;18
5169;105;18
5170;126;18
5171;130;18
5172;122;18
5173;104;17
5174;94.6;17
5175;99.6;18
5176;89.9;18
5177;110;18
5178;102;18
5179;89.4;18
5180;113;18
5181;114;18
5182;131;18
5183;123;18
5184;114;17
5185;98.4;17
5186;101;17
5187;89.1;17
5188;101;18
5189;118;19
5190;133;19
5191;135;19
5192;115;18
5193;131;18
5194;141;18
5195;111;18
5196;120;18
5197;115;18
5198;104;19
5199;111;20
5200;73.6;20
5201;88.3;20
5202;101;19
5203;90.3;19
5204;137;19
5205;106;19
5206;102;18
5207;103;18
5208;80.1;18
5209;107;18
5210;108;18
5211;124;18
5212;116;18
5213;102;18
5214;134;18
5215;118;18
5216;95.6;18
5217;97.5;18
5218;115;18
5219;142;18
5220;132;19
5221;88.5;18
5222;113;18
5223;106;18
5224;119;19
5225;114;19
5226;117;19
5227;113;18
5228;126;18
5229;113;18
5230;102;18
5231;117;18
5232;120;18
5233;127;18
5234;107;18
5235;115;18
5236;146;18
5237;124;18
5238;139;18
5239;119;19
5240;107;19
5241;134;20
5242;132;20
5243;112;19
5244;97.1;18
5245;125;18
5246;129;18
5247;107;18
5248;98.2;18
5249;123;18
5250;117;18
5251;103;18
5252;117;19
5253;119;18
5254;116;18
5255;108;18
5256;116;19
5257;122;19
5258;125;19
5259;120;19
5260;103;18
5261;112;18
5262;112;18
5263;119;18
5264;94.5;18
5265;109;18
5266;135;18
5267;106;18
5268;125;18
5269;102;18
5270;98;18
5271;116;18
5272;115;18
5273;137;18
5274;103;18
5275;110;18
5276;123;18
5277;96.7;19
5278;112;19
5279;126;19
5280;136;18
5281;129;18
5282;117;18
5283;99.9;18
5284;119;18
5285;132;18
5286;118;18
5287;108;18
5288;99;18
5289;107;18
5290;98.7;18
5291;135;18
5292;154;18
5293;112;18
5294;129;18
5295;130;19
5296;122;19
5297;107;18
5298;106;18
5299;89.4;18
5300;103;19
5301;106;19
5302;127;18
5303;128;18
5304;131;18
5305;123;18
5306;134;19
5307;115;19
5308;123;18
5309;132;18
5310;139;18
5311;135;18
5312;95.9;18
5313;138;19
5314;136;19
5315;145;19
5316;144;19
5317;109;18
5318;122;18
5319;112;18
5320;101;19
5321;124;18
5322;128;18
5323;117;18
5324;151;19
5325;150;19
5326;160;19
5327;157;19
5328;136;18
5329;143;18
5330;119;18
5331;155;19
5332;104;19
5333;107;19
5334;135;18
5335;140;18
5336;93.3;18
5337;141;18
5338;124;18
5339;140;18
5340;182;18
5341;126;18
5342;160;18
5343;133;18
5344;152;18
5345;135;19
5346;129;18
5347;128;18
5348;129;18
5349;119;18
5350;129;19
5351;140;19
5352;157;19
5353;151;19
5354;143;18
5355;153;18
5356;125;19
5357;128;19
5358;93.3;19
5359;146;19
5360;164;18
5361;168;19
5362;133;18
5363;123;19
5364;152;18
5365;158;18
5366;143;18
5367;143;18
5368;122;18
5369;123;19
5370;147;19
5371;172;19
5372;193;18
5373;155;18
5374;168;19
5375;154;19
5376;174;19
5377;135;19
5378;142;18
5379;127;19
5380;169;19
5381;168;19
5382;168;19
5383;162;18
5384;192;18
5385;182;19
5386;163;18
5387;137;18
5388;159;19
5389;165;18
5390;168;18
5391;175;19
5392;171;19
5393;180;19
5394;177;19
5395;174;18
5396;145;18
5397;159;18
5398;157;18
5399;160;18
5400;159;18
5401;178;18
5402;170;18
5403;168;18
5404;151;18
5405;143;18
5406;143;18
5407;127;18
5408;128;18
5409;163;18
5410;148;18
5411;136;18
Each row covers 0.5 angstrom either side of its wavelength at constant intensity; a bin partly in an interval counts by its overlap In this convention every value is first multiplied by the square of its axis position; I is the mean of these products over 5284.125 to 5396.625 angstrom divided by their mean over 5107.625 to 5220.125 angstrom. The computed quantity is 1.34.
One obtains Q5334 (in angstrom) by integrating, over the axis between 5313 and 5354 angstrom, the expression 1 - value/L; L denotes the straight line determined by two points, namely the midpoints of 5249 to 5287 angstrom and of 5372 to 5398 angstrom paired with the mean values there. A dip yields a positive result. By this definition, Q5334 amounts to 2.27 angstrom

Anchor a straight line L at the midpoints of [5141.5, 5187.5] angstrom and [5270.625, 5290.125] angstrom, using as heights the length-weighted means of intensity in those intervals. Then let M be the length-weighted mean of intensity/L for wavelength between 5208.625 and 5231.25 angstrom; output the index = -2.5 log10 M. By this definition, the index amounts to -0.01 mag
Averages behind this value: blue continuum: 110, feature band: 114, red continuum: 115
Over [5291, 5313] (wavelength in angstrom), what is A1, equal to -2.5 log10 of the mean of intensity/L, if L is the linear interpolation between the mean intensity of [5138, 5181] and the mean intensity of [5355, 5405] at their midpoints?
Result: 0.150 mag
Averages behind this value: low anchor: 110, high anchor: 156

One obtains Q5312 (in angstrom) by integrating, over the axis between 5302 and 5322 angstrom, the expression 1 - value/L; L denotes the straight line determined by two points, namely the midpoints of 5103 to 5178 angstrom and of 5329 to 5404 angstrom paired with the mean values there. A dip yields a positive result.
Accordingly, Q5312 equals 2.0 angstrom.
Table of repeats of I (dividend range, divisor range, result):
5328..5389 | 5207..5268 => 1.31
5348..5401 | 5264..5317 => 1.33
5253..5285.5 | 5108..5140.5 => 1.12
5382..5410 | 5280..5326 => 1.36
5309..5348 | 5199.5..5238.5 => 1.23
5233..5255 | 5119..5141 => 1.15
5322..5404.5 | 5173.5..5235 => 1.42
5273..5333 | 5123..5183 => 1.19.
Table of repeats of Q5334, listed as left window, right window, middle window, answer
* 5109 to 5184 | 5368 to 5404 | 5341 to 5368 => 2.8 angstrom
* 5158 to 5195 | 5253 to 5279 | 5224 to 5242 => -1.1 angstrom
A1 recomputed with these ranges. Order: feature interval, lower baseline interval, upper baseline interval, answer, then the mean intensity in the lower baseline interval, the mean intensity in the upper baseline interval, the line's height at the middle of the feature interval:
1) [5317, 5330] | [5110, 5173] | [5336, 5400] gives 0.08 mag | 110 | 150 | 142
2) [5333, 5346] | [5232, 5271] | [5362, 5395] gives 0.07 mag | 116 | 158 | 145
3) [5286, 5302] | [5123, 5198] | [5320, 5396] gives 0.18 mag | 111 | 146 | 135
